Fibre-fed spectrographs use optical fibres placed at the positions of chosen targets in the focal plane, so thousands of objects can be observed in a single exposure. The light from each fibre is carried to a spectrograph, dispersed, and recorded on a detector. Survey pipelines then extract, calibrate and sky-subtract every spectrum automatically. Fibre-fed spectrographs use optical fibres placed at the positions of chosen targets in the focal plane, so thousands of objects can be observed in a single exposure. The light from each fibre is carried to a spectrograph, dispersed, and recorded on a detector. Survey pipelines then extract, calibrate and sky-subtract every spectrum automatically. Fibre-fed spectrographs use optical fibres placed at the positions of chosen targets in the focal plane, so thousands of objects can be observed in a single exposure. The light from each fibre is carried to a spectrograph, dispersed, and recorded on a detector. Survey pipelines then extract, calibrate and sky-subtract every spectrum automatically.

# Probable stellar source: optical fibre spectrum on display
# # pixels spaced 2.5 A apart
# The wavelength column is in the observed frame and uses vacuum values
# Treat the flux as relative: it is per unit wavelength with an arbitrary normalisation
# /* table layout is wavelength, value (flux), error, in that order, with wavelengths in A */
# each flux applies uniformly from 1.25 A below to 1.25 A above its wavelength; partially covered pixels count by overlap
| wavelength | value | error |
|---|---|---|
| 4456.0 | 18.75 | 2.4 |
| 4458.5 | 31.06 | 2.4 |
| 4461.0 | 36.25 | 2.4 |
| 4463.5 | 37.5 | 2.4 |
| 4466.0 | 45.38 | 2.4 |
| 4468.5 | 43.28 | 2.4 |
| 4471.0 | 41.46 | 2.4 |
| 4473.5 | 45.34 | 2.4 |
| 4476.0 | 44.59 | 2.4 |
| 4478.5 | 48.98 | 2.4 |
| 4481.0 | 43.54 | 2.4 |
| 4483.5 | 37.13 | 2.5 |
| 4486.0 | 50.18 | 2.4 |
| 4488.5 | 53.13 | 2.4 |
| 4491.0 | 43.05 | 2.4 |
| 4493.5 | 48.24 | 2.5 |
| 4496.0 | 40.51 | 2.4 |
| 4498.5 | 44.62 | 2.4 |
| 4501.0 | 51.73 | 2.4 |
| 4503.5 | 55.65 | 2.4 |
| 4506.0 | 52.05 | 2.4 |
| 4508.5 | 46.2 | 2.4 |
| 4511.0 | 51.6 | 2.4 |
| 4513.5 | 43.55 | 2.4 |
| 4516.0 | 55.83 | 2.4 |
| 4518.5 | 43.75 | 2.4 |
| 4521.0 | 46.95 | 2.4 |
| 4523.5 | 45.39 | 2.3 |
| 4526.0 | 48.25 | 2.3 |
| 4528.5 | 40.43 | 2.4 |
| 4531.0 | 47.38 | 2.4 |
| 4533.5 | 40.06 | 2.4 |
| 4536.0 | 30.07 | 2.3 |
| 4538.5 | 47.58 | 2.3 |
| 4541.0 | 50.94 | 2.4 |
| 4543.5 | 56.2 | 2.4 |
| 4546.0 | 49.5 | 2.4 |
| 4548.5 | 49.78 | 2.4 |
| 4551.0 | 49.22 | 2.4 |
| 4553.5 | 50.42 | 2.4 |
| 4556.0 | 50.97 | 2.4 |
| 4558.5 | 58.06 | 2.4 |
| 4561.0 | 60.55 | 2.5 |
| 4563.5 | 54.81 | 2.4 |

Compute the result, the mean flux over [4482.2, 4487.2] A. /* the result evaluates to 43.6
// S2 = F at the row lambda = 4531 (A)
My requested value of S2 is 47.38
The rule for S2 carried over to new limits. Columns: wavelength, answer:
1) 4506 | 52.05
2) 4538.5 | 47.58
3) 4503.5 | 55.65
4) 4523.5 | 45.39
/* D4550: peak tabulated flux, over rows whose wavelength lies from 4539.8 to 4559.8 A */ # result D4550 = 58.06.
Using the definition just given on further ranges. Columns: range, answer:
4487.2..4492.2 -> 53.13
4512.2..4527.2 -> 55.83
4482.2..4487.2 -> 50.18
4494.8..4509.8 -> 55.65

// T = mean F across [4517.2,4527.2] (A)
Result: 46.1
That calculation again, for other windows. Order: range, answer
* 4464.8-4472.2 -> 43.4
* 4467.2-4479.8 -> 44.7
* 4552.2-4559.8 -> 53.2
